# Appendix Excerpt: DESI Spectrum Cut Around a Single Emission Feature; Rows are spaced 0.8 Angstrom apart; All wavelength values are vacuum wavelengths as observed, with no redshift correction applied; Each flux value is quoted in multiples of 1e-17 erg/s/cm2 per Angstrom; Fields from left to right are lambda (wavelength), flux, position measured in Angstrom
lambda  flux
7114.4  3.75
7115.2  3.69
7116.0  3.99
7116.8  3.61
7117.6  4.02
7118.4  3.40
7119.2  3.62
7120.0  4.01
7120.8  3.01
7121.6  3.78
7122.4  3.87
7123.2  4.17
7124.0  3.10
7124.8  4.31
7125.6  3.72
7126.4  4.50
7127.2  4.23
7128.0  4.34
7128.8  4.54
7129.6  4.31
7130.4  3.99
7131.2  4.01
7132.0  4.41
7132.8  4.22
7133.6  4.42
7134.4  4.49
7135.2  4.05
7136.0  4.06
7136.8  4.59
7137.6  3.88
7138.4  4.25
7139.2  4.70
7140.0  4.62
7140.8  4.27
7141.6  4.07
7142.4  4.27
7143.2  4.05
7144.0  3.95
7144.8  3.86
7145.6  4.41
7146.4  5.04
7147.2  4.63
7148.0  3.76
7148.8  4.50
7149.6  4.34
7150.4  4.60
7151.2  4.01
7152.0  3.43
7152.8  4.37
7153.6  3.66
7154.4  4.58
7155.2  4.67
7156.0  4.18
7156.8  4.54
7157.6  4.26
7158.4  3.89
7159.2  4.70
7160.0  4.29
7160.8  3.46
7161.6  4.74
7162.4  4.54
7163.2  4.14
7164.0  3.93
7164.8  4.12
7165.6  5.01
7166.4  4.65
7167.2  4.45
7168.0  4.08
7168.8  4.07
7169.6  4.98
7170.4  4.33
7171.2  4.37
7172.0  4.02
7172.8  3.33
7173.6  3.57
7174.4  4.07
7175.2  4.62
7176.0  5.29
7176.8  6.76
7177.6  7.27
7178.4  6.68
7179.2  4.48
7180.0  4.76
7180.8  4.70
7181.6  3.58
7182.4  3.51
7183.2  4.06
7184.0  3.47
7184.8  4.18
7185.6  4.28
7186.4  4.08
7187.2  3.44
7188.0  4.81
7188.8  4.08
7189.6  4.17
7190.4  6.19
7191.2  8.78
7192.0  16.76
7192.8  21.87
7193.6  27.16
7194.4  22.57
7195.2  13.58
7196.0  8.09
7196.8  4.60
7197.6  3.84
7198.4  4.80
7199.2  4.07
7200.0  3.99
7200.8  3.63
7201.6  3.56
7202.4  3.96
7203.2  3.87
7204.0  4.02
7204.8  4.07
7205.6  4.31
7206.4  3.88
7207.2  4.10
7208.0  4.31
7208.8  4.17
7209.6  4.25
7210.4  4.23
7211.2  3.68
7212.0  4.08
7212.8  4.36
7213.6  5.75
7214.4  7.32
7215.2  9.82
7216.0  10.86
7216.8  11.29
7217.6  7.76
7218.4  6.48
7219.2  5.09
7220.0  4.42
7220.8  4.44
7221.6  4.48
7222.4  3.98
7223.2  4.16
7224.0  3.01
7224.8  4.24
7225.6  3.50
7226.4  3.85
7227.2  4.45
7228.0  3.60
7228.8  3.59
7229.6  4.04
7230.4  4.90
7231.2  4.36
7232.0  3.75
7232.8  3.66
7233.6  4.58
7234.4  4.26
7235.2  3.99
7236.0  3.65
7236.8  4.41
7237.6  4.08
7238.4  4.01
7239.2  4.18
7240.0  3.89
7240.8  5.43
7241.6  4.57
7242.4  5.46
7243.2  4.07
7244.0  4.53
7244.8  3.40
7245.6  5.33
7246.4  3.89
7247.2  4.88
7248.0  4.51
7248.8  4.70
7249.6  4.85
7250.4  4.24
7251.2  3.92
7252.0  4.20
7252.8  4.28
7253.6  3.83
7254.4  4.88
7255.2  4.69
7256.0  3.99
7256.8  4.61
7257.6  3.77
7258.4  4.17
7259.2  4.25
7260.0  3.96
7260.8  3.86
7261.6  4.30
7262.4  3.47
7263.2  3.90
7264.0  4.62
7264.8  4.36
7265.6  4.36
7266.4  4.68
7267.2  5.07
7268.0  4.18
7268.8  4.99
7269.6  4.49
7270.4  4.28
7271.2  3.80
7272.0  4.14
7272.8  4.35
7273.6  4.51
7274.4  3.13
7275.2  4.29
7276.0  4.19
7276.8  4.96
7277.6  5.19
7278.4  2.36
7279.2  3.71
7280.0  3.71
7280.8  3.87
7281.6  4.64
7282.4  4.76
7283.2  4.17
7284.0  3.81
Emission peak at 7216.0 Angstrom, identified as [N II] 6583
